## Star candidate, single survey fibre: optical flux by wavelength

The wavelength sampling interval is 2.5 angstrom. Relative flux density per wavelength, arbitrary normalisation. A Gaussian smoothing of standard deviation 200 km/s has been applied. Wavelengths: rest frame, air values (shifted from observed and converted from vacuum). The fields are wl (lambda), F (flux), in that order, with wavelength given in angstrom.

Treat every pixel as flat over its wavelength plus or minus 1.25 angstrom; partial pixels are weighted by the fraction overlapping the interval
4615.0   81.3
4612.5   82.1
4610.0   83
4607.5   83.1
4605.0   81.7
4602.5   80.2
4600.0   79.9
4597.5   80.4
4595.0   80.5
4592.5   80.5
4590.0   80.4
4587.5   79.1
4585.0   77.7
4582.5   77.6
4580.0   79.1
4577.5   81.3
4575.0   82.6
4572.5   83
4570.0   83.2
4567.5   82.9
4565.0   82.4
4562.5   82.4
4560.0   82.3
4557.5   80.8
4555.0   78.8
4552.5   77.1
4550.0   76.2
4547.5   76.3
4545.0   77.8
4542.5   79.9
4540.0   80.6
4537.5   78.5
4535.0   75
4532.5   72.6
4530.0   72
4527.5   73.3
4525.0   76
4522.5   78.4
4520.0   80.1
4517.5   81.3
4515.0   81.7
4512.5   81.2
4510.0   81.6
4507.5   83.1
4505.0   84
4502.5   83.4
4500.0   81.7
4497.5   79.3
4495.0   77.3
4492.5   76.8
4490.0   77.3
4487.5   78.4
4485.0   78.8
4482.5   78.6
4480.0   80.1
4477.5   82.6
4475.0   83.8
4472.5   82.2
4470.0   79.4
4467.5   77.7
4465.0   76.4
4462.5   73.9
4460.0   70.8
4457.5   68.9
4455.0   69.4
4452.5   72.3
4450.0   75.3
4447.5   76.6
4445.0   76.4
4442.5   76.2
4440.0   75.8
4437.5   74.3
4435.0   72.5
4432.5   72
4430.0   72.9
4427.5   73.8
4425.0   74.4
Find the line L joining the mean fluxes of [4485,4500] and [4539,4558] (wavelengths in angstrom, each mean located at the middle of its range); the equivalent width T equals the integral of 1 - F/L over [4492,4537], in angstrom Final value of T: -0.3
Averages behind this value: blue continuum 78.2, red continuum 78.3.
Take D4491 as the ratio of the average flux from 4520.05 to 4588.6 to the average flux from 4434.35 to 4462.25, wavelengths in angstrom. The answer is 1.1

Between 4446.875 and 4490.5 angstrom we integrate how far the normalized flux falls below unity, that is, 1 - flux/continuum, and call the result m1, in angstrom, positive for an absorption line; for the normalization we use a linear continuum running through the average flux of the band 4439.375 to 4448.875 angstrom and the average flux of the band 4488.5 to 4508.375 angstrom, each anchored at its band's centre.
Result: 0.7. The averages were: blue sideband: 76.3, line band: 76.8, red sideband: 80.3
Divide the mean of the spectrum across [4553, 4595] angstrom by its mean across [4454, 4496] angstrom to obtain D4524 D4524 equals 1.0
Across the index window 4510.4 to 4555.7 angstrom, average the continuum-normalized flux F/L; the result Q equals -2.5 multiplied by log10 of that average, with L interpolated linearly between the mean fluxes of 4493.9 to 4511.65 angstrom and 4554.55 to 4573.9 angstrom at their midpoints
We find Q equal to 0.06 mag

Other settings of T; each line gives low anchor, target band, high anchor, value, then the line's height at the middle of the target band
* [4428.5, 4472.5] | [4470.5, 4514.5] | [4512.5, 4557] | -2.7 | 76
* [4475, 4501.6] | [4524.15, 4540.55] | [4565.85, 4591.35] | 1.0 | 80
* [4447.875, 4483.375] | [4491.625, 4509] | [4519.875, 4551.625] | -1.0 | 76.5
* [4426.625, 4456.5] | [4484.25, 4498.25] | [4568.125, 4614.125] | -0.3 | 76.2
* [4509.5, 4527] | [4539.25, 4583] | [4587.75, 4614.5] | 0.1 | 80.4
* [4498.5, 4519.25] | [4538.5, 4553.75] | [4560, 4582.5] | 0.7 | 82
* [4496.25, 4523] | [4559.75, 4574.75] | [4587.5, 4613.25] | -0.3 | 81.2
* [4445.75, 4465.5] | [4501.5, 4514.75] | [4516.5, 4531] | -1.2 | 76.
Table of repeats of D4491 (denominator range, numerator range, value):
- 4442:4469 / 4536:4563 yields 1.07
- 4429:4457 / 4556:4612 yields 1.10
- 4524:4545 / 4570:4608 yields 1.06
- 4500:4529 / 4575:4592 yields 0.99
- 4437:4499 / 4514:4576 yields 1.03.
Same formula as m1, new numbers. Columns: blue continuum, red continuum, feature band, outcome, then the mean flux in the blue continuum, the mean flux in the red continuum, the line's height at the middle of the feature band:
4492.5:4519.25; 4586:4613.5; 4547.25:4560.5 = 0.4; 81.2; 81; 81.1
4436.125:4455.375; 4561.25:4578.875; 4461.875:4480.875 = -0.8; 74.8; 82.5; 76.4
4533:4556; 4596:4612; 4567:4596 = -0.2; 77.6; 81.4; 80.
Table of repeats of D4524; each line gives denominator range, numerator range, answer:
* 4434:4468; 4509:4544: 1.05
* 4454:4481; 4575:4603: 1.04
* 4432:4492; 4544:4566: 1.04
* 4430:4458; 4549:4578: 1.10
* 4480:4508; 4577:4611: 1.01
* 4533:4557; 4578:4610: 1.03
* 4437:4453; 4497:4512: 1.09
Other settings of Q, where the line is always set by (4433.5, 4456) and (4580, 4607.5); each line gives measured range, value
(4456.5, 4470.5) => 0.010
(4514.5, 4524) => -0.042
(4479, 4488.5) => -0.044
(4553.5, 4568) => -0.038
